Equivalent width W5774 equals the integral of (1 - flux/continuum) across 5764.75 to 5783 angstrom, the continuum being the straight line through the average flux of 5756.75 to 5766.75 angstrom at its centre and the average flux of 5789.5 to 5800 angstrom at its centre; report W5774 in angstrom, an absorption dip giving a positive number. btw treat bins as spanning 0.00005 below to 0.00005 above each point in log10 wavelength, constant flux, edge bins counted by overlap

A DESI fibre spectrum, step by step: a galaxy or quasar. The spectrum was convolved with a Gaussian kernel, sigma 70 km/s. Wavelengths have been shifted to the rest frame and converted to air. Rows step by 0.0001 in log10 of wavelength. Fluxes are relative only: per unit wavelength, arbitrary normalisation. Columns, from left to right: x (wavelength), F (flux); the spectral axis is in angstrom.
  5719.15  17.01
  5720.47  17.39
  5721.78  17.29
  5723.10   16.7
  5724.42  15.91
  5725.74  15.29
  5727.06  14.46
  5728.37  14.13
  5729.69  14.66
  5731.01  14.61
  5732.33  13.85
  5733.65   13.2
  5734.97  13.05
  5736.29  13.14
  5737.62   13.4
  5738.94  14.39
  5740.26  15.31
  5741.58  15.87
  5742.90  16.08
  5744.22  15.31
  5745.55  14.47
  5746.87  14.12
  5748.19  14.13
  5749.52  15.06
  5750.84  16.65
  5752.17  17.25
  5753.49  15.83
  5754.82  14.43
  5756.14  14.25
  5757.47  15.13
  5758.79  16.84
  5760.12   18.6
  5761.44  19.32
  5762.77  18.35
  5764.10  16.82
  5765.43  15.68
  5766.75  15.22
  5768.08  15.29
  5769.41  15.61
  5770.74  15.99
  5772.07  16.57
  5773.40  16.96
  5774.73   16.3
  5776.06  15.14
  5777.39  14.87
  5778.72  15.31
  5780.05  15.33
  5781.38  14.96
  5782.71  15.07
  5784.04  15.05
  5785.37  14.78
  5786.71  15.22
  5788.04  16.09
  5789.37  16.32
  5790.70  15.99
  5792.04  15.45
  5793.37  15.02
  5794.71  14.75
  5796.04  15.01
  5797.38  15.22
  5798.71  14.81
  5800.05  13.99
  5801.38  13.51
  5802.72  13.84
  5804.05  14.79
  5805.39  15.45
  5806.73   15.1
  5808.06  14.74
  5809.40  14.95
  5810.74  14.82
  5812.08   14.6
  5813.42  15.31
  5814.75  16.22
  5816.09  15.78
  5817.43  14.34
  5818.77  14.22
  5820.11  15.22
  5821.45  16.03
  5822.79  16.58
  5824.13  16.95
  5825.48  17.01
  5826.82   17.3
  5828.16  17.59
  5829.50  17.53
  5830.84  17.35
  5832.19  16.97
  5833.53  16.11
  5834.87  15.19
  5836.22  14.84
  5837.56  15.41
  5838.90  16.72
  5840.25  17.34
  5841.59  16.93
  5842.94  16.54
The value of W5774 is 0.9 angstrom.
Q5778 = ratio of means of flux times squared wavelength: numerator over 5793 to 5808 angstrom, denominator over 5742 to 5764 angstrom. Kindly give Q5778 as 0.93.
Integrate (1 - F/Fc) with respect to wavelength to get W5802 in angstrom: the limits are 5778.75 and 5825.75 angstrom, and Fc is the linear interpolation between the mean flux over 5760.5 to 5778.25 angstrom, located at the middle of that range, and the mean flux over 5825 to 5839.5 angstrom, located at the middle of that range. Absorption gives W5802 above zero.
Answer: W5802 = 3.6 angstrom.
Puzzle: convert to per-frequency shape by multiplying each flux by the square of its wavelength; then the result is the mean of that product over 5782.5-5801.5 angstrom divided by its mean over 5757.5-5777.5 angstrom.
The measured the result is 0.9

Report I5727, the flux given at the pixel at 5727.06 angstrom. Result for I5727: 14.46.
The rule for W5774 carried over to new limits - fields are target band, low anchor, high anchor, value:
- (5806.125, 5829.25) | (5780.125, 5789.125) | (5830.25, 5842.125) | 0.3 angstrom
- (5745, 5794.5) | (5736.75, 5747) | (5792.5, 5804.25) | -3.5 angstrom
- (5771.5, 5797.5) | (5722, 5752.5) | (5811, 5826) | -0.3 angstrom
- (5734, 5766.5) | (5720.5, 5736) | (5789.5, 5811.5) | -1.4 angstrom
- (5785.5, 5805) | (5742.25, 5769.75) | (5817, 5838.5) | 1.3 angstrom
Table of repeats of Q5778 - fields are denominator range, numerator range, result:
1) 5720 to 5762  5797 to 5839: 1.05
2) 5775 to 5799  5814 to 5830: 1.08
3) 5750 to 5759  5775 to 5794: 0.99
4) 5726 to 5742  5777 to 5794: 1.10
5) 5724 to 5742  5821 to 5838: 1.19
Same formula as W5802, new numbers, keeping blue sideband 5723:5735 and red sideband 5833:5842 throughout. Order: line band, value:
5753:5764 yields -1.2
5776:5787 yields 0.2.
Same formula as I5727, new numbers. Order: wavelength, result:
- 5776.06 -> 15.14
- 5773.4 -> 16.96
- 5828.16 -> 17.59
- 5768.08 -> 15.29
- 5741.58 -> 15.87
